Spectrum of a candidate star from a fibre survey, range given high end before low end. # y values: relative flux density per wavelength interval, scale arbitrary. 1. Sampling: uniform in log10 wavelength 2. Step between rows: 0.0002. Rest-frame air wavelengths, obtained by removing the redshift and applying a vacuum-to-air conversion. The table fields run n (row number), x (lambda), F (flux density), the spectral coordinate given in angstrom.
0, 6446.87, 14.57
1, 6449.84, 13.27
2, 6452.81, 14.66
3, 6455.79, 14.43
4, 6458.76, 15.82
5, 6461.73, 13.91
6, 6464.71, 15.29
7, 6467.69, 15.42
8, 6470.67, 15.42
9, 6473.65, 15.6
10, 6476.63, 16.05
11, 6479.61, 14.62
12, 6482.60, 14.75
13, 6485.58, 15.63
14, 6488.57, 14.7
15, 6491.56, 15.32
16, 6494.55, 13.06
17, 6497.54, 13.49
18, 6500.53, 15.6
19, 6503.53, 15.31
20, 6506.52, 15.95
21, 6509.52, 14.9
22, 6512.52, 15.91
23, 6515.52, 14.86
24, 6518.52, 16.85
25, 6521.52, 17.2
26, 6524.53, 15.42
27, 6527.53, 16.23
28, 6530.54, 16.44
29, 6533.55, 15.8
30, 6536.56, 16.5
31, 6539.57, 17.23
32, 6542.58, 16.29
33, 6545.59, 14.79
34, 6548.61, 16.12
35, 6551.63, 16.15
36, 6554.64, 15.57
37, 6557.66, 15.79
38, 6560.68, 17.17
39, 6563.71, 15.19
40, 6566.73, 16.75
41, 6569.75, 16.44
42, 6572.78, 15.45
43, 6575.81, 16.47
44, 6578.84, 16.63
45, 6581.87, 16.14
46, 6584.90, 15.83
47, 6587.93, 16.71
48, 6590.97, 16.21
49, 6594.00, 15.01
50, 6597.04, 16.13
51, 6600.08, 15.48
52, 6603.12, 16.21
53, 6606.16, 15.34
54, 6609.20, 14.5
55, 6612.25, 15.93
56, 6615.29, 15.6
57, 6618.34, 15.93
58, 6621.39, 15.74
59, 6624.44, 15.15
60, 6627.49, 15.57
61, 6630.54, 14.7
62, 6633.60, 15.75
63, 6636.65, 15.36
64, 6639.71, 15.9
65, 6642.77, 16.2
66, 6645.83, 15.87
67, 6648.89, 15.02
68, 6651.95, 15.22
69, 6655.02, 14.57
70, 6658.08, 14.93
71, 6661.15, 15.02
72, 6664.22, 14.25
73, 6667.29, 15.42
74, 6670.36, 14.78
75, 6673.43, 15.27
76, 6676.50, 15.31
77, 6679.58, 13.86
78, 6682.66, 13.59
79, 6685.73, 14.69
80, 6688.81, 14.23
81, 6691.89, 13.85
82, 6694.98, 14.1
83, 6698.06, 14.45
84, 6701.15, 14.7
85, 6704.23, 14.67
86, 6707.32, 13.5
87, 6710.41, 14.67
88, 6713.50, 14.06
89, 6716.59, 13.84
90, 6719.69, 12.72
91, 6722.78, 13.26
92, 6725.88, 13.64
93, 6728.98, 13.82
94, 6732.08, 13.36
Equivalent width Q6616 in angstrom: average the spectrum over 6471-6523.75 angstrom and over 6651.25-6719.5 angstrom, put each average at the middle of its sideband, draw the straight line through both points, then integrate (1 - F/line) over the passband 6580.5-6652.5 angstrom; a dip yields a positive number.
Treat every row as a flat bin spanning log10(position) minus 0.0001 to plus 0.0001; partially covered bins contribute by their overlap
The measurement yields -4.35 angstrom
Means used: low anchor 15.3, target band 15.7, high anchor 14.5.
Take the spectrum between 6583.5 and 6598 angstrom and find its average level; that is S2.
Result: 16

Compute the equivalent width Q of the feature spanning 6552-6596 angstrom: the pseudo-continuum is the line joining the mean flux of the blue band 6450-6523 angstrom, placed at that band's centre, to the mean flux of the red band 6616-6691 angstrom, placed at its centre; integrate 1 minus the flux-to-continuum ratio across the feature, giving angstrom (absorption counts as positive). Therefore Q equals -2.8 angstrom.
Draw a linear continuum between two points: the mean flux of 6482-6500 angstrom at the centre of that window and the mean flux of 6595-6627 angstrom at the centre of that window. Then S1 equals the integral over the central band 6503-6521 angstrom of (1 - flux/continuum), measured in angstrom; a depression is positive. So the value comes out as -1.2 angstrom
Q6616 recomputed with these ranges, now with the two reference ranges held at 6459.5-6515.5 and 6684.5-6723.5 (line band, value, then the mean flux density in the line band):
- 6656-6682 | -1.1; 14.8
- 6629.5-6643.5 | -1.2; 15.6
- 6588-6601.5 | -1.2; 15.8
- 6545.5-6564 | -1.5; 15.9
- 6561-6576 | -1.5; 16.1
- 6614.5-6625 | -0.9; 15.6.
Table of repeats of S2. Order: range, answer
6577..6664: 15.6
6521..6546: 16.2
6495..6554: 15.8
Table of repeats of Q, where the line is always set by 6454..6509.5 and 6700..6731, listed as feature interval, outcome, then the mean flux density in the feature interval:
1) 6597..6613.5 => -1.3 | 15.5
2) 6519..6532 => -1.4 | 16.4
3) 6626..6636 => -0.7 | 15.3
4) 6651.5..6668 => -0.8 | 14.8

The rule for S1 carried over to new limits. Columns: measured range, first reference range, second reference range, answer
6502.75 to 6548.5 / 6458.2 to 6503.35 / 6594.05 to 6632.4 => -2.5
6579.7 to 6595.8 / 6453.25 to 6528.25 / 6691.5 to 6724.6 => -1.5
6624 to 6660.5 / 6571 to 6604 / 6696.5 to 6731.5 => -0.6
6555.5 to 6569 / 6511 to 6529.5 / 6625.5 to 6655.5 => -0.3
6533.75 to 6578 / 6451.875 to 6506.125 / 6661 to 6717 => -4.1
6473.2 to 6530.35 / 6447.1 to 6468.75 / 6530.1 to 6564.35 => 0.0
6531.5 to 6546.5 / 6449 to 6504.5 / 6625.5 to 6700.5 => -1.3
